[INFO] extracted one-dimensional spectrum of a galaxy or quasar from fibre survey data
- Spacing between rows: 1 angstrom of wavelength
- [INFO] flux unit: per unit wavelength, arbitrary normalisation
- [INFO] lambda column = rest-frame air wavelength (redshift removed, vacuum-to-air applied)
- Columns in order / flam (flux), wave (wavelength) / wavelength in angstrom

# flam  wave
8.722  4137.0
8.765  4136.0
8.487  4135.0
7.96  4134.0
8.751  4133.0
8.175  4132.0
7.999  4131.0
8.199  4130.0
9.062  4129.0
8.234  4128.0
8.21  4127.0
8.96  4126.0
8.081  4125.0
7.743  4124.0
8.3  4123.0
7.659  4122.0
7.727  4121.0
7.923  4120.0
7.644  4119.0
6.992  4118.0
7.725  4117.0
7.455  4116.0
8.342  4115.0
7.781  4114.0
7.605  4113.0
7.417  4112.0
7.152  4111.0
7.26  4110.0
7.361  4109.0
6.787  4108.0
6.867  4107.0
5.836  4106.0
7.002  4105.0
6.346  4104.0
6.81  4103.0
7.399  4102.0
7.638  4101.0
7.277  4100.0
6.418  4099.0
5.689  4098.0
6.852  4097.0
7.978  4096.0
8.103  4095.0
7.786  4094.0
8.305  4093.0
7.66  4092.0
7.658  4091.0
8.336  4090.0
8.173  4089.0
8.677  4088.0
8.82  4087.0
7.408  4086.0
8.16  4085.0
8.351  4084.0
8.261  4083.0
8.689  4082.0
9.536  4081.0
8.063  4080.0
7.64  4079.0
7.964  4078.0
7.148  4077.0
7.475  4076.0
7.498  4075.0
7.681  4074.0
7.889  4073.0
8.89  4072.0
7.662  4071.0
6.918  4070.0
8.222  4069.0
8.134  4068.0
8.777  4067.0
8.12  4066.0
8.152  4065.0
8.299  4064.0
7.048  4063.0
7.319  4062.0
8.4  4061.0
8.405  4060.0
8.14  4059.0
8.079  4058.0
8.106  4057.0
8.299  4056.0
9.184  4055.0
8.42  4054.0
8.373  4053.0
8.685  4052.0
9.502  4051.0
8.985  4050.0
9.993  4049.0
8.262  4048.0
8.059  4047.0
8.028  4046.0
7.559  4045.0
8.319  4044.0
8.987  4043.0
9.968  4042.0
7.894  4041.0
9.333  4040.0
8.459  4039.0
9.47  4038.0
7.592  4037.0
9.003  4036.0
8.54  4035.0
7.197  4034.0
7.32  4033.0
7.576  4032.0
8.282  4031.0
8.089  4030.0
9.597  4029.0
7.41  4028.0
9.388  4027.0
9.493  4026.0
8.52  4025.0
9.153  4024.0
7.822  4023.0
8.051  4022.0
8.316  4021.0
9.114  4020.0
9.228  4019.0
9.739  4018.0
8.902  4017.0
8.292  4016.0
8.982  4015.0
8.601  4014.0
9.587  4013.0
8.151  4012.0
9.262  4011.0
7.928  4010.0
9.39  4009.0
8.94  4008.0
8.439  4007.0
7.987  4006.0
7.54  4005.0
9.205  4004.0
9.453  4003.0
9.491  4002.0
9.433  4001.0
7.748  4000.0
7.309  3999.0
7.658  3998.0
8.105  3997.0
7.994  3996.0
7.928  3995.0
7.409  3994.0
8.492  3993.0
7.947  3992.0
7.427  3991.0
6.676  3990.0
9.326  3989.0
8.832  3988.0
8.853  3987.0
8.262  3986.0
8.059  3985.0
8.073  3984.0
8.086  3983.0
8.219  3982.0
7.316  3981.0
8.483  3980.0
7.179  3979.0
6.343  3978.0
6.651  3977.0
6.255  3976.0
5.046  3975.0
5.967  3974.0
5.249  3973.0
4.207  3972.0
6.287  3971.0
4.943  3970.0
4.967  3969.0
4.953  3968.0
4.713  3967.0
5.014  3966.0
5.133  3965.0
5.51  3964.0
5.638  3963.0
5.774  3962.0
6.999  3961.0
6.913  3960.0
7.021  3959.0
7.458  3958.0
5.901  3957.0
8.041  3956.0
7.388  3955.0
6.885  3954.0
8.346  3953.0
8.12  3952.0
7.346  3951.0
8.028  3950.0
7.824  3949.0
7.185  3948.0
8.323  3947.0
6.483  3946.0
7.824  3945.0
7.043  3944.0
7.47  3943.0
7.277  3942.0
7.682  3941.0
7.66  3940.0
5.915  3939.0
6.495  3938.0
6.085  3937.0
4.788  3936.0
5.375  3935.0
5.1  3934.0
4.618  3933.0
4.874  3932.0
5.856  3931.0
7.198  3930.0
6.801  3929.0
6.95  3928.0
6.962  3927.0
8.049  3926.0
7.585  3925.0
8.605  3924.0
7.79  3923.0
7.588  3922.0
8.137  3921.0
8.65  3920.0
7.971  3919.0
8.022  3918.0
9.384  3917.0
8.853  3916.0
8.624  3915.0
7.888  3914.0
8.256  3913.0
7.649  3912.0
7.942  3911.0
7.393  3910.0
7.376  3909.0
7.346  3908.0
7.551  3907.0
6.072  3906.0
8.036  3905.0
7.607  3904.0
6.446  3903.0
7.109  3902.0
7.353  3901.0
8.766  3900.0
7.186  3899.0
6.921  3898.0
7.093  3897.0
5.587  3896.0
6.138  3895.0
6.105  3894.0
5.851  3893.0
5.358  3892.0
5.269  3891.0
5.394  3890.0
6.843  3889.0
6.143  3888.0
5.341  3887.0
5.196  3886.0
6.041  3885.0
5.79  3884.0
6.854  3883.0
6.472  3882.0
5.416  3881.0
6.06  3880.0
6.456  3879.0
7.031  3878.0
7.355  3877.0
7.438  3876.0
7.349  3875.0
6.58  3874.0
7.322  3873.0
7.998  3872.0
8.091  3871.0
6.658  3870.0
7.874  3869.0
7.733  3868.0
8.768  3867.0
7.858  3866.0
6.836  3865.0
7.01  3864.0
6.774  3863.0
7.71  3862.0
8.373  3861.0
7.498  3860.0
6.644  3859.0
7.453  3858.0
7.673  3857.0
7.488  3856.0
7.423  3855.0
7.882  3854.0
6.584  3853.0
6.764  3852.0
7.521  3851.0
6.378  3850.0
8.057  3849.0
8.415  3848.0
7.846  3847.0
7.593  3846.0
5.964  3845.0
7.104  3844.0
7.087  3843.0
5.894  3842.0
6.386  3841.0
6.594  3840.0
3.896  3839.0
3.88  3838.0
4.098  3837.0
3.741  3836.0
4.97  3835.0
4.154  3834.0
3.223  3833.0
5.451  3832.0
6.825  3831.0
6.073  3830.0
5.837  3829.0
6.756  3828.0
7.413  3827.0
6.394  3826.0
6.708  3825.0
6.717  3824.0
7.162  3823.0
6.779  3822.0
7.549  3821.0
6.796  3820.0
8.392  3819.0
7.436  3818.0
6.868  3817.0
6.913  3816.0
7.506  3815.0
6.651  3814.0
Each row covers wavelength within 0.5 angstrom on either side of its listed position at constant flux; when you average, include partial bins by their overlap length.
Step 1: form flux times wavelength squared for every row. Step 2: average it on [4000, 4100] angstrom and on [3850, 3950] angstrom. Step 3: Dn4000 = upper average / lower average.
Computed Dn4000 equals 1.27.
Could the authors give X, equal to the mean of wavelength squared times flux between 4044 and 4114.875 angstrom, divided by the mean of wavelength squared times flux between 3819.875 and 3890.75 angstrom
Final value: 1.3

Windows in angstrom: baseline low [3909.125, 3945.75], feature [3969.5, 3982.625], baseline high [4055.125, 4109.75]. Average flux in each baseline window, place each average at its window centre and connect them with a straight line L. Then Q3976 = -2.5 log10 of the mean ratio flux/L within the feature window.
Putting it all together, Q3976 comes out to 0.17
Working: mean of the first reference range 7.23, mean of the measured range 6.34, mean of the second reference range 7.76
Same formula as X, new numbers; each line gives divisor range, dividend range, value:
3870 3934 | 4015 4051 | 1.31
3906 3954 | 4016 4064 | 1.23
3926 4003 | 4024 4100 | 1.23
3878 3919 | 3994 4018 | 1.31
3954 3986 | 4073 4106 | 1.27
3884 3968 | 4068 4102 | 1.23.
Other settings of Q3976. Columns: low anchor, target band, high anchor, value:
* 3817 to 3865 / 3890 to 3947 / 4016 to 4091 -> 0.03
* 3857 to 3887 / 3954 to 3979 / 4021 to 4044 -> 0.30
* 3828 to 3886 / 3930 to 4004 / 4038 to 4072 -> 0.10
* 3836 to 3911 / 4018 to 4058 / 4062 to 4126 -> -0.15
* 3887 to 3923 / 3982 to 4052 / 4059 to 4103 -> -0.11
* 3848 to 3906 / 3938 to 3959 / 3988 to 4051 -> 0.05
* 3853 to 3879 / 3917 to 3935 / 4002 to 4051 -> 0.11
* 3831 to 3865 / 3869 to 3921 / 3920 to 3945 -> -0.06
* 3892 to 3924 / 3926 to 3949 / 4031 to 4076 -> 0.16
